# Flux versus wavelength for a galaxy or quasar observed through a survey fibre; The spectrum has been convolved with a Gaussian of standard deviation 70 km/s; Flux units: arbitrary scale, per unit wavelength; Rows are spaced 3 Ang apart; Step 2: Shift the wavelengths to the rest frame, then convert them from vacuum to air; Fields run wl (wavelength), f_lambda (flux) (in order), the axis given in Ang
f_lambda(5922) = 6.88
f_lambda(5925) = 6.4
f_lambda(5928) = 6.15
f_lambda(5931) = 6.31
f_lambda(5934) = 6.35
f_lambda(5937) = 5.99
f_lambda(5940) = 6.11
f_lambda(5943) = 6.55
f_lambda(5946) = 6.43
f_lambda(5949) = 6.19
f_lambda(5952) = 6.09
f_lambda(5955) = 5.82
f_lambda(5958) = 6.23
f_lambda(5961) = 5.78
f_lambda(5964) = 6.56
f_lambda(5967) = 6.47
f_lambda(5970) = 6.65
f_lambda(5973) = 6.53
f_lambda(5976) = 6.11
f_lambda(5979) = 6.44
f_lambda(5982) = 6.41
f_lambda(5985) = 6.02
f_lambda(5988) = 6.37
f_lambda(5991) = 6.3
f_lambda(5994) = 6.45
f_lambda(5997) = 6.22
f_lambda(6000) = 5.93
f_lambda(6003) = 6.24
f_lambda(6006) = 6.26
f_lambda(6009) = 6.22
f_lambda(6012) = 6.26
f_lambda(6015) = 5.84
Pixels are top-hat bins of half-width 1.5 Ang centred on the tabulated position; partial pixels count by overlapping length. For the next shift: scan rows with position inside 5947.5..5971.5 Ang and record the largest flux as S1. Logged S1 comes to 6.65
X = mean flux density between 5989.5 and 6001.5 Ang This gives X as 6.23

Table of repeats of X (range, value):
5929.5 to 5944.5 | 6.26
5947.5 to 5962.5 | 6.02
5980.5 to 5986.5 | 6.21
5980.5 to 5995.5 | 6.31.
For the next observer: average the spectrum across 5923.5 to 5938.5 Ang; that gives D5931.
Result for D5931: 6.24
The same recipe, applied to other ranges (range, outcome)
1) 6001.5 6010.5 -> 6.24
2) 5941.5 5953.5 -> 6.32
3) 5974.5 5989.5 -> 6.27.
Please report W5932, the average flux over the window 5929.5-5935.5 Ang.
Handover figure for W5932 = 6.33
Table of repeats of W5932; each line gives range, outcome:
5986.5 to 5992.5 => 6.33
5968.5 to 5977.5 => 6.43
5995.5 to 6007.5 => 6.16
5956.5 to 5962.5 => 6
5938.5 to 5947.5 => 6.36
